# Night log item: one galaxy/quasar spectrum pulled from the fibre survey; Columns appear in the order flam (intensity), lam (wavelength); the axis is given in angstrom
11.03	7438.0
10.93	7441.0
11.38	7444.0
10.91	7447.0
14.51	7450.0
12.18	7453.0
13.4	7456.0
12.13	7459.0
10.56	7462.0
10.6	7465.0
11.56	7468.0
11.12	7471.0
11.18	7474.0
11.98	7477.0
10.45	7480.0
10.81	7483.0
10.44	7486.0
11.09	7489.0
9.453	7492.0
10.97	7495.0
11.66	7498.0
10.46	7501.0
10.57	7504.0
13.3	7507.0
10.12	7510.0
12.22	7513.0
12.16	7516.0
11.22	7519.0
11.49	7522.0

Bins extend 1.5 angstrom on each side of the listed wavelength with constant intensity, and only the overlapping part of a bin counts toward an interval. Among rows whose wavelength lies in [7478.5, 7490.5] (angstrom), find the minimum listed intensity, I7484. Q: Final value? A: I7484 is 10.44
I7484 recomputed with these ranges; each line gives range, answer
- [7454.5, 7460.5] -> 12.13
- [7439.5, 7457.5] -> 10.91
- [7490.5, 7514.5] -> 9.453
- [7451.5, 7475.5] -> 10.56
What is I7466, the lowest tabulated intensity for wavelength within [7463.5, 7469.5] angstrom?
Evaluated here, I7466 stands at 10.6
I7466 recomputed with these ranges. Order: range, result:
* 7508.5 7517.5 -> 10.12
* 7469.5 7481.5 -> 10.45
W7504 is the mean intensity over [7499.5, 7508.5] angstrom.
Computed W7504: 11.4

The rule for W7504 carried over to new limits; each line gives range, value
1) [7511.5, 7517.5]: 12.2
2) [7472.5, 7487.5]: 11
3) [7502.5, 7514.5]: 11.6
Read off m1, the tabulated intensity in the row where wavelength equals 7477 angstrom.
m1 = 11.98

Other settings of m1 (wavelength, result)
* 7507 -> 13.3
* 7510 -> 10.12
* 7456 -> 13.4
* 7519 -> 11.22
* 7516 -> 12.16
